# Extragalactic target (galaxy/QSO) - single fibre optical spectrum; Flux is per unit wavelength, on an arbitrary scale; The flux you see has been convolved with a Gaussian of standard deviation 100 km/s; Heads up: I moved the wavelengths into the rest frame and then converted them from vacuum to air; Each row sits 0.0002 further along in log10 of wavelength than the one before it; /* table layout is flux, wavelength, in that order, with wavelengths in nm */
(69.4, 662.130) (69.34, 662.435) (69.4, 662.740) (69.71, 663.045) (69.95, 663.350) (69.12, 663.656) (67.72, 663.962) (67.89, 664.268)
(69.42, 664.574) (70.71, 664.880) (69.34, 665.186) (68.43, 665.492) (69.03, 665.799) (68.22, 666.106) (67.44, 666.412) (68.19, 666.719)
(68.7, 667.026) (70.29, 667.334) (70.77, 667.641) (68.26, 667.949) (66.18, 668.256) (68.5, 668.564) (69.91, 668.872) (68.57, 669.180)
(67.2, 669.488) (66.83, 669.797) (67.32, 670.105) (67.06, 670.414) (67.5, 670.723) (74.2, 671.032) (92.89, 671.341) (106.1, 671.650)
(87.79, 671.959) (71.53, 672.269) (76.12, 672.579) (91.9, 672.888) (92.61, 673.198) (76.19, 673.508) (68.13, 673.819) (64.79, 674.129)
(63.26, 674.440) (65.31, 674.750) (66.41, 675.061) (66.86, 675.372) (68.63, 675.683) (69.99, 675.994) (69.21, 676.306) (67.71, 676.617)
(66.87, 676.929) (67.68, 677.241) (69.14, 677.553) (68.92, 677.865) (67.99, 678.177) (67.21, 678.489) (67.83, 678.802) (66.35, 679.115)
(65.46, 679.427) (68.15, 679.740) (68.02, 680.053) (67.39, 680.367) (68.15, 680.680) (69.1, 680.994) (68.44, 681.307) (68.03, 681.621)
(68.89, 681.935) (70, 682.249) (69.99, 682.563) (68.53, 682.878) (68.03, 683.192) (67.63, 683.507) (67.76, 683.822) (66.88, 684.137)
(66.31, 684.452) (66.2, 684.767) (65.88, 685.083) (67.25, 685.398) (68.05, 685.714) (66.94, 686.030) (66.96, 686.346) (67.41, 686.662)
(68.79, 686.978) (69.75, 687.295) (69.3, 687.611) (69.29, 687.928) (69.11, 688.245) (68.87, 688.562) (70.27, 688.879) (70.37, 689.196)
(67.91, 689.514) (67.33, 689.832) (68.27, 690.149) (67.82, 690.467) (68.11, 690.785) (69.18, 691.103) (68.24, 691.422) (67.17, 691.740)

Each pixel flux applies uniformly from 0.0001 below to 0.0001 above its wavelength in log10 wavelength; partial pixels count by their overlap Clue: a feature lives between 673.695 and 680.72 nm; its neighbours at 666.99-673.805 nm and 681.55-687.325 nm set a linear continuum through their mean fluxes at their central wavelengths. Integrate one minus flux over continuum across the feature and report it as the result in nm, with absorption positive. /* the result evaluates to 0.419 nm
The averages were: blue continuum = 75.3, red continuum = 67.8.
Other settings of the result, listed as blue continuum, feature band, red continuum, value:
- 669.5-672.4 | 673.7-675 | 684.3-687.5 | 0.17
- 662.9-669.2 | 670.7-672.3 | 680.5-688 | -0.39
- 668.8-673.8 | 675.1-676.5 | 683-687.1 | 0.11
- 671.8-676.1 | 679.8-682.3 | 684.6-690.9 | 0.08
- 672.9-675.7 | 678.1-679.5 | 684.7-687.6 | 0.06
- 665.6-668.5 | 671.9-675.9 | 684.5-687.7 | -0.30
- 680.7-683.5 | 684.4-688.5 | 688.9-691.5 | 0.05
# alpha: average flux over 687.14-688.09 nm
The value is 69.5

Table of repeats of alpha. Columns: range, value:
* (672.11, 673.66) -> 81.7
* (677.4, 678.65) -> 68.3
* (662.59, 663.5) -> 69.7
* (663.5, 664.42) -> 68.2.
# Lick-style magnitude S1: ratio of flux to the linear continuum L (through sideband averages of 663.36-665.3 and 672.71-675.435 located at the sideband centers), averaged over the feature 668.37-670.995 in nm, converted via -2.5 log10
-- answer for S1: 0.05 mag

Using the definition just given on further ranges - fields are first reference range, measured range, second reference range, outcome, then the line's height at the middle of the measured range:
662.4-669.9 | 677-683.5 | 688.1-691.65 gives 0.009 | 68.7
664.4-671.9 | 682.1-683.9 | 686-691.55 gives 0.011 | 69.4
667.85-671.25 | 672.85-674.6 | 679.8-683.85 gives -0.096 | 68.7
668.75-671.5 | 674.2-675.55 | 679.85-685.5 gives 0.073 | 70.1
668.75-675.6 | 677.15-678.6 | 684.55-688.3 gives 0.055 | 71.8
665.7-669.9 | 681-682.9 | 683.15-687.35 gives -0.024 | 67.5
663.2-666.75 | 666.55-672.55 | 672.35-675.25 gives -0.025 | 71.3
